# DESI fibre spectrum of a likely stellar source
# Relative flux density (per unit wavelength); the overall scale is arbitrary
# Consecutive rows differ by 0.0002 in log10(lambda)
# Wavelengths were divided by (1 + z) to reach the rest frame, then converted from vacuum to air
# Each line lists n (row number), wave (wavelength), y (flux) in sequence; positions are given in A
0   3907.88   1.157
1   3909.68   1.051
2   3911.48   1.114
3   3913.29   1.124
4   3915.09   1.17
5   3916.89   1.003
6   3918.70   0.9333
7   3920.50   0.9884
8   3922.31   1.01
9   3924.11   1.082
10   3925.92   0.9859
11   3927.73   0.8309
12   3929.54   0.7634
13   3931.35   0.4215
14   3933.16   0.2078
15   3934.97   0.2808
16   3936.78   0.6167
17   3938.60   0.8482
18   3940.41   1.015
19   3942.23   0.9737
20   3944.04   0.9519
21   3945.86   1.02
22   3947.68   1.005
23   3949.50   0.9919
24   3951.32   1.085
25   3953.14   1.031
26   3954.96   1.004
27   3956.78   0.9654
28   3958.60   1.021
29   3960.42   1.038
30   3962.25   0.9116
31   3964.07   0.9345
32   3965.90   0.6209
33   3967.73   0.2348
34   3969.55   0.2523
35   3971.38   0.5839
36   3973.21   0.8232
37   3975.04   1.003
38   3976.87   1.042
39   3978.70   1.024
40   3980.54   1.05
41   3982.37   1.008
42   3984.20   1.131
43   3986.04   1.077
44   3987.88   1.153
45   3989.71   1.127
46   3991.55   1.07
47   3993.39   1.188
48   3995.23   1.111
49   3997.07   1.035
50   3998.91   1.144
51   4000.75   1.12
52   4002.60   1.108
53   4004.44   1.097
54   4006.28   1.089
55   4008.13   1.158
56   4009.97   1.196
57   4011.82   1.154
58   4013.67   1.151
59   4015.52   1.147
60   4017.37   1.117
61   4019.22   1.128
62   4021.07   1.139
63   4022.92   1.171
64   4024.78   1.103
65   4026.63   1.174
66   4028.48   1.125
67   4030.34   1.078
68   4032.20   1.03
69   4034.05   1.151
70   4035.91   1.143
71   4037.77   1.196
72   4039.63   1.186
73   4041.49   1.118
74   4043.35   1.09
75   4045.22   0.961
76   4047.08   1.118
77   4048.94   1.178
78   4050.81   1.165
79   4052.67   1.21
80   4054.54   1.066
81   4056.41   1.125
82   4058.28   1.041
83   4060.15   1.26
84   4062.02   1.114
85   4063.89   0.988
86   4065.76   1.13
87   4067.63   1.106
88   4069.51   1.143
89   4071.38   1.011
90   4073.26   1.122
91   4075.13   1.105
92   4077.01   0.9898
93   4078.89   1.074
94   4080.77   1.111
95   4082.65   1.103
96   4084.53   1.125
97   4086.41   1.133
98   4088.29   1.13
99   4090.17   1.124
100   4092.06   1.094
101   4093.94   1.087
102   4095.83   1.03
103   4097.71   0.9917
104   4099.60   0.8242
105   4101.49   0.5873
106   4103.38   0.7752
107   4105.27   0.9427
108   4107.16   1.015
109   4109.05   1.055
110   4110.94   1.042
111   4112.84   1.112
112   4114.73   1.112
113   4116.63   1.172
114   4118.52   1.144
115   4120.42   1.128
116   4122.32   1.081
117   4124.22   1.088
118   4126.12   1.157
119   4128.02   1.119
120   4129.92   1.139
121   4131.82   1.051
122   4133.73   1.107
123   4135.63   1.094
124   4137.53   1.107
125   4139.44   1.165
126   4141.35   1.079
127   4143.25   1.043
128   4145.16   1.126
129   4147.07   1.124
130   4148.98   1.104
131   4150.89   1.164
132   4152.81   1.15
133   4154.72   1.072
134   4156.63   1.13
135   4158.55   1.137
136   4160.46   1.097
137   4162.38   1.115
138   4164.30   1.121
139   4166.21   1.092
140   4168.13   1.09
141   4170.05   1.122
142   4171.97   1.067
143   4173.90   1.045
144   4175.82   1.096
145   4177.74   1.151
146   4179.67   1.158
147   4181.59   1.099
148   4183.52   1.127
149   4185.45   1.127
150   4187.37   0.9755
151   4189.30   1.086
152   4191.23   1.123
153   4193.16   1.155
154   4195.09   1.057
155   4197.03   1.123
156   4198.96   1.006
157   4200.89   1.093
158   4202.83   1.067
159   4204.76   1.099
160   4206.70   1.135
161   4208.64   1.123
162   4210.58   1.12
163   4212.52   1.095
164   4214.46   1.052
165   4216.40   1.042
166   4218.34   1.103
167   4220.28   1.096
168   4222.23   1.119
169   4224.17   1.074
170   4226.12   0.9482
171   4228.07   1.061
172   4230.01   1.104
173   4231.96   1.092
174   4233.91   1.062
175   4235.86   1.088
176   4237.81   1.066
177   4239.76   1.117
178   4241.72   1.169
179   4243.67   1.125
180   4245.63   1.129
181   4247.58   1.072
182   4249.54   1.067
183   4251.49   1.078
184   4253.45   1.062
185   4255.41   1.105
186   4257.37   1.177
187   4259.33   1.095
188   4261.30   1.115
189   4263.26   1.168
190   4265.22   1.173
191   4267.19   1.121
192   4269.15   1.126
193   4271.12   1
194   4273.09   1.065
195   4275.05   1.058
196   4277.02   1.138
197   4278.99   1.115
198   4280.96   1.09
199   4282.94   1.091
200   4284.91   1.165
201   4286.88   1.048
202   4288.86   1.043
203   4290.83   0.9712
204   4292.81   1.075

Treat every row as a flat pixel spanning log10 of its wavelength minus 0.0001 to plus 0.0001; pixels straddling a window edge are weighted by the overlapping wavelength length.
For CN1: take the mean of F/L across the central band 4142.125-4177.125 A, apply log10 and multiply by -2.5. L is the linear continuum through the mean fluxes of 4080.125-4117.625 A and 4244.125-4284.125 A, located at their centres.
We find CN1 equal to -0.05 mag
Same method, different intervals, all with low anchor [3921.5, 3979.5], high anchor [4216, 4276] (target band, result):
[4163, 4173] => -0.08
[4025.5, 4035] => -0.23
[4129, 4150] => -0.11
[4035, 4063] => -0.23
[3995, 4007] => -0.25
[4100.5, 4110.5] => 0.10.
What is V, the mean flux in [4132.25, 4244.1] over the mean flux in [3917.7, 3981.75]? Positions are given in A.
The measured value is 1.30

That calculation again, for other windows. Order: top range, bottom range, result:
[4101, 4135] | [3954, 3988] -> 1.19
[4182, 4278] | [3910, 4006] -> 1.17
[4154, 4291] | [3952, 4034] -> 1.07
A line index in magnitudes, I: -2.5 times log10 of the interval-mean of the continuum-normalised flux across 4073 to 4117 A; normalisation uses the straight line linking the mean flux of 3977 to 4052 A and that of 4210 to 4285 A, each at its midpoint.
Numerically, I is 0.08 mag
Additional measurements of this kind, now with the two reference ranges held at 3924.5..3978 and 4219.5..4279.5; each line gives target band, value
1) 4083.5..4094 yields -0.185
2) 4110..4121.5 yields -0.155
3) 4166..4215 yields -0.057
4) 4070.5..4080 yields -0.143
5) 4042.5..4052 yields -0.219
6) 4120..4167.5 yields -0.119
